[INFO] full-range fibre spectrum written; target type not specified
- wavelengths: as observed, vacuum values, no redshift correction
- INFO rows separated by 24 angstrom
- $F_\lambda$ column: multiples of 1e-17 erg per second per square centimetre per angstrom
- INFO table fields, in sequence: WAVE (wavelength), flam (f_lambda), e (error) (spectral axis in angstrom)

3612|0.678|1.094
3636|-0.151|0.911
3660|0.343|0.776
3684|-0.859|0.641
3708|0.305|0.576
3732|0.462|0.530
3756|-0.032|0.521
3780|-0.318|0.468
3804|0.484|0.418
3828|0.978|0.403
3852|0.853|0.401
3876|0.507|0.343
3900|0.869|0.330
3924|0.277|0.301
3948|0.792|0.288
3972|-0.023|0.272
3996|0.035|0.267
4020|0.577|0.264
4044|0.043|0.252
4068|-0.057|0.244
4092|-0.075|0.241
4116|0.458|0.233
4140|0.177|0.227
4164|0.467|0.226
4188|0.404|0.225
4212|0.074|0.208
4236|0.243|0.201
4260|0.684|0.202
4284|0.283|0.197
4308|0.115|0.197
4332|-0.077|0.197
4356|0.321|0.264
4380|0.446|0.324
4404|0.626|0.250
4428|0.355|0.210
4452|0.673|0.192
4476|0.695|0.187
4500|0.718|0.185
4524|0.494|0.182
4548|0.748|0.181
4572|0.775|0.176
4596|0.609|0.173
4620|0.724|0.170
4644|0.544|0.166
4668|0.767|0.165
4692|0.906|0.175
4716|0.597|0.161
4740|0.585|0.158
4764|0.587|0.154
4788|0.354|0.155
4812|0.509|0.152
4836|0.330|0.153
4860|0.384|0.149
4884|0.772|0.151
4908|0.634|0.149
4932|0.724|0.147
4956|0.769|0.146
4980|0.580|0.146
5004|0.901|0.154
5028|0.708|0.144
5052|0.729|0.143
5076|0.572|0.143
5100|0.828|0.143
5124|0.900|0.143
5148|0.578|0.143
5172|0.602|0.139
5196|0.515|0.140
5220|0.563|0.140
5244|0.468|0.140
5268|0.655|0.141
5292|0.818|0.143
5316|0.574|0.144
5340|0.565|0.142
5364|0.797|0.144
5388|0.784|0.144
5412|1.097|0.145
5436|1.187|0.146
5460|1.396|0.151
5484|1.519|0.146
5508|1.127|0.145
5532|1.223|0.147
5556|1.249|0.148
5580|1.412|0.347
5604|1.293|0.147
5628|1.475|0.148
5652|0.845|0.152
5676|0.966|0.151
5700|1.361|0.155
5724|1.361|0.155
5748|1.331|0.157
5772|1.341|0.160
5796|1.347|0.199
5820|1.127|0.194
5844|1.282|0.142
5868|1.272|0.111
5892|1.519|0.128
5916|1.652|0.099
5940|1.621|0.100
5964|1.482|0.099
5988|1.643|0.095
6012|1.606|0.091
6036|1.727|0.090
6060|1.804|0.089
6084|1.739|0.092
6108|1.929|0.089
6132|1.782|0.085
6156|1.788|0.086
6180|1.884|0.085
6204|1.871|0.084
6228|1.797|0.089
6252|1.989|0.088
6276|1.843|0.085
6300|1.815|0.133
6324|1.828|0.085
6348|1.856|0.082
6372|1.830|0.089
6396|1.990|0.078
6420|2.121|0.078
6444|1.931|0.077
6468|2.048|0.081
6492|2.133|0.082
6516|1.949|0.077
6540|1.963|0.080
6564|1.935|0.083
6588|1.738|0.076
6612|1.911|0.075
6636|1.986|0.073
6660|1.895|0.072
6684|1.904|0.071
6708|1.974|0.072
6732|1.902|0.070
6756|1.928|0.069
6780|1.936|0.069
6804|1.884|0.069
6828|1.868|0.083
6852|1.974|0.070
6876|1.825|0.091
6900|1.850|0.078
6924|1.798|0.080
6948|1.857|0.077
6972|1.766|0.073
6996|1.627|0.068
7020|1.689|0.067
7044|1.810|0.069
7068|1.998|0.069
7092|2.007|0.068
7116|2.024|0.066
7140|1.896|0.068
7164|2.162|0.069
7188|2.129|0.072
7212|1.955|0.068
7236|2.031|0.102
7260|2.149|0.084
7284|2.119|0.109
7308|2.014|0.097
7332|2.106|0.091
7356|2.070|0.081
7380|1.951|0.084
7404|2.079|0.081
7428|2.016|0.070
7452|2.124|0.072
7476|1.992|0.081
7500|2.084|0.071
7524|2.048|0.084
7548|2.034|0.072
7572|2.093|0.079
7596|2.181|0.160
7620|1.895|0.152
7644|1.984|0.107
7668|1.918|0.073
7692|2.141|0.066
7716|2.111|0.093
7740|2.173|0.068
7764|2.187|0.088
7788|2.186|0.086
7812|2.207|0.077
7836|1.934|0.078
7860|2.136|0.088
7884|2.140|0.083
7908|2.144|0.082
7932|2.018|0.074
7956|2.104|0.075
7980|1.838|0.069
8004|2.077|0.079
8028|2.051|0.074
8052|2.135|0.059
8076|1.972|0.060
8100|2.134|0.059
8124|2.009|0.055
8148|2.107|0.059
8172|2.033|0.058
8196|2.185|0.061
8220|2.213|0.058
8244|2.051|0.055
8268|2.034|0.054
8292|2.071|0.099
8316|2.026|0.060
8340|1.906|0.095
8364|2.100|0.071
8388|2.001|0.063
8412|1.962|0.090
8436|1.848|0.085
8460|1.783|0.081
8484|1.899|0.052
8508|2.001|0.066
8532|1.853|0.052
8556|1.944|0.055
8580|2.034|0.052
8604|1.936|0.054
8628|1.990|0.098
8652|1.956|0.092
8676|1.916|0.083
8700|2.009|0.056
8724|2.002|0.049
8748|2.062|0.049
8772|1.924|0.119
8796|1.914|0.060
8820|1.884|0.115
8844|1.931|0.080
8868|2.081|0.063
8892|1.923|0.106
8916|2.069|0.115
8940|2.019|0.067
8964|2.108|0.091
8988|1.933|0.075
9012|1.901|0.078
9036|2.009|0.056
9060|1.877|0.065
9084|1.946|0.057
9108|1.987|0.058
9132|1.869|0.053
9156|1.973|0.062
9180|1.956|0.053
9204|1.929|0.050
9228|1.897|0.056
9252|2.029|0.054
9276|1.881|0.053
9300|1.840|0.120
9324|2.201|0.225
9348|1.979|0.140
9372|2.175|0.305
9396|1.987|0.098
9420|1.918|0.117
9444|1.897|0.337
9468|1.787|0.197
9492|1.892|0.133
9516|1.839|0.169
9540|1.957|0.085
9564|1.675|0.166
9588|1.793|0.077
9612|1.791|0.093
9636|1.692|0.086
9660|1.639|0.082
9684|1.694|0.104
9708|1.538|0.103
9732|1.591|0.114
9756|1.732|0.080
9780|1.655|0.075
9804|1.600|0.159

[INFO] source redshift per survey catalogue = 0.35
